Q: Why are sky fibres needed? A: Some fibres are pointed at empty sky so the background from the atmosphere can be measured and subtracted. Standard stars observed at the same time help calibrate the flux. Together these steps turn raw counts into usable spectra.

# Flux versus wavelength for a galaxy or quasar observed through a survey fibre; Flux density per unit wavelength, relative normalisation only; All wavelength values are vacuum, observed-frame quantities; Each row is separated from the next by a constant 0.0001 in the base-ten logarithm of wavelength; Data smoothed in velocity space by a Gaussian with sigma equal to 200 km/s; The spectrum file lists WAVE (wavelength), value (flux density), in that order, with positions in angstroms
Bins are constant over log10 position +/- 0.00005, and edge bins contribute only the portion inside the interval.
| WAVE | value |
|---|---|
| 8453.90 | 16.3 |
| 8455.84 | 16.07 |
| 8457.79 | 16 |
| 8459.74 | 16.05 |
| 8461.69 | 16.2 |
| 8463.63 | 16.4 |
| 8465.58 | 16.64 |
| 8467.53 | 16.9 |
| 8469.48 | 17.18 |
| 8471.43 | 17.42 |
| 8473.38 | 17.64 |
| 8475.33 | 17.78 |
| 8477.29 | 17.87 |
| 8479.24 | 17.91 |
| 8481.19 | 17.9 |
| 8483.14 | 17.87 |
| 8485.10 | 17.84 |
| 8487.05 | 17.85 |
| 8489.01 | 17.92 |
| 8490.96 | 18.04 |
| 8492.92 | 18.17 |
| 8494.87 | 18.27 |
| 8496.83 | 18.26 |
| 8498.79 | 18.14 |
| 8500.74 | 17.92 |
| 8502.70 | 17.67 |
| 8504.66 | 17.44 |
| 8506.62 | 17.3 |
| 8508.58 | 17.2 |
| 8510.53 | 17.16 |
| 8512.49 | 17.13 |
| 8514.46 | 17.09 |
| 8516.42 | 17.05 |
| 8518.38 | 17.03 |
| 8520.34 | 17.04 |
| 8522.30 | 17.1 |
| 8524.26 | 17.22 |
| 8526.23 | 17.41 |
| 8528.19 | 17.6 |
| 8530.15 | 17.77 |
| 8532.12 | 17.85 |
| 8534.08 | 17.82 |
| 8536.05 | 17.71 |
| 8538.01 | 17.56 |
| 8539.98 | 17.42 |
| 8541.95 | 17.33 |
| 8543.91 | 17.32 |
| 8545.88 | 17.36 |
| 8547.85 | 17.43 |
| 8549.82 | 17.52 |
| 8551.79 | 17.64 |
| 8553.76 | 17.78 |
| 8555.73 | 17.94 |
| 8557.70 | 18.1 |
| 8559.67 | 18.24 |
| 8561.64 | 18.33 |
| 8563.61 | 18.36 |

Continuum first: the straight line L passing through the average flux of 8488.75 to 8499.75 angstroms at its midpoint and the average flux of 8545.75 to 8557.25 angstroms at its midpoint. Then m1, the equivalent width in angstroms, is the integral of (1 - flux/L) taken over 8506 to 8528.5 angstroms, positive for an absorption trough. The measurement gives 1.0 angstroms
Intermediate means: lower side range 18.1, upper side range 17.6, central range 17.2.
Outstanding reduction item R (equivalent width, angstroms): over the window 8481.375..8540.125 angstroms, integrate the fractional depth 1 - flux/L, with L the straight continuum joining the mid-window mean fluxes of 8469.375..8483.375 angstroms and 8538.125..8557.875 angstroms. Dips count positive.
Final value 0.1 angstroms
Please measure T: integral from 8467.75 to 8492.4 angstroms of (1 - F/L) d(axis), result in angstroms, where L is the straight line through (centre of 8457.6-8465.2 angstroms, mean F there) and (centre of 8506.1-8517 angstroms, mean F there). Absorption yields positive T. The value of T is -1.8 angstroms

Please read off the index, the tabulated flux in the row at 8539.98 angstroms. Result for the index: 17.42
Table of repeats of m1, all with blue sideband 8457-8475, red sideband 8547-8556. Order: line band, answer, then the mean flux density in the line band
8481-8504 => -1.3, 18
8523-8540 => -0.2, 17.6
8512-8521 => 0.1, 17.1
